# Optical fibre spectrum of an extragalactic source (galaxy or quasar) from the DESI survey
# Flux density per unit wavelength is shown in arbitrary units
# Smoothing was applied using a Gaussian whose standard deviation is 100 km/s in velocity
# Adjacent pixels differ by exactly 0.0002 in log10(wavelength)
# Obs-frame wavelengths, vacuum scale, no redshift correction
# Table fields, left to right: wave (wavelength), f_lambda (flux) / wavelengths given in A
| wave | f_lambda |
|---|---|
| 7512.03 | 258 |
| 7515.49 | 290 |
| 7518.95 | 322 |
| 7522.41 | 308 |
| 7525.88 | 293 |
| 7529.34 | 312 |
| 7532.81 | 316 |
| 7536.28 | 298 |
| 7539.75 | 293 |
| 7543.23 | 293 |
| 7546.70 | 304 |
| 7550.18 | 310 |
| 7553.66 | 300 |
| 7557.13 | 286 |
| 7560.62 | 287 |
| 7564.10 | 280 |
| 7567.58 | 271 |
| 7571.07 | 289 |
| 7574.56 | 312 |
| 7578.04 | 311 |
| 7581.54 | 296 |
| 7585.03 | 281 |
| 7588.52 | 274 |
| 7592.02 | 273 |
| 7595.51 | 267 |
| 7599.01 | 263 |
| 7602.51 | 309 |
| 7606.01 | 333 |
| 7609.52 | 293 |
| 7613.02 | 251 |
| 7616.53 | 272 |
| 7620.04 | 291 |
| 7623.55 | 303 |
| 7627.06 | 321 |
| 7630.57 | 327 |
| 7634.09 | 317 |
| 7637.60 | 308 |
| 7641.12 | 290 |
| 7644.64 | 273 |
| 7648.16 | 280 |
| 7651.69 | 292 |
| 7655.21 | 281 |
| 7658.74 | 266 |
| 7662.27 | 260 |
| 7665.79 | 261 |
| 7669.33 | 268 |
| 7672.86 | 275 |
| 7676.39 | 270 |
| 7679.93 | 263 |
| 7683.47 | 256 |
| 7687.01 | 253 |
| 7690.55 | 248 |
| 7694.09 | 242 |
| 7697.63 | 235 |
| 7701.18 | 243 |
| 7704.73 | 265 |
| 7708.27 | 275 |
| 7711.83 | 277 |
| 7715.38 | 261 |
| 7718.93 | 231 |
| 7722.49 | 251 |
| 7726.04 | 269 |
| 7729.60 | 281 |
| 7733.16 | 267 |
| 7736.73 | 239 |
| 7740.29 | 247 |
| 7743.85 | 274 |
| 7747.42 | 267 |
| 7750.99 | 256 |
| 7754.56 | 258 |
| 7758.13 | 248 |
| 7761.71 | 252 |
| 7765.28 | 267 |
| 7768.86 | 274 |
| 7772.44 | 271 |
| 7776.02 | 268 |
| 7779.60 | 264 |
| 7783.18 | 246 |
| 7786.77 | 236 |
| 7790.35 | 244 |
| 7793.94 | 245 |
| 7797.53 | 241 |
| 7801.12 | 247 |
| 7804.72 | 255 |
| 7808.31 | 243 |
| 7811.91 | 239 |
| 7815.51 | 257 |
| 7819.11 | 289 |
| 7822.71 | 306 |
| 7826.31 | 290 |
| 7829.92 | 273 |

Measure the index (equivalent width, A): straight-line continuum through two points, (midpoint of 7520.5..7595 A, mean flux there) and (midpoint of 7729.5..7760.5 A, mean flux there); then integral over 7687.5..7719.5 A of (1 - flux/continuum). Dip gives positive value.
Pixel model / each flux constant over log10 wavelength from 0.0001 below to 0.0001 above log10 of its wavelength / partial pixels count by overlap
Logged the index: 1.5 A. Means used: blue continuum 294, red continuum 258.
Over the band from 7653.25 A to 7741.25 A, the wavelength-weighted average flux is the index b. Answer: 260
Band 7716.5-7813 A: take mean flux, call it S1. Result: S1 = 255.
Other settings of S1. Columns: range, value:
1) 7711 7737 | 260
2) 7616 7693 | 280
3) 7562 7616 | 287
